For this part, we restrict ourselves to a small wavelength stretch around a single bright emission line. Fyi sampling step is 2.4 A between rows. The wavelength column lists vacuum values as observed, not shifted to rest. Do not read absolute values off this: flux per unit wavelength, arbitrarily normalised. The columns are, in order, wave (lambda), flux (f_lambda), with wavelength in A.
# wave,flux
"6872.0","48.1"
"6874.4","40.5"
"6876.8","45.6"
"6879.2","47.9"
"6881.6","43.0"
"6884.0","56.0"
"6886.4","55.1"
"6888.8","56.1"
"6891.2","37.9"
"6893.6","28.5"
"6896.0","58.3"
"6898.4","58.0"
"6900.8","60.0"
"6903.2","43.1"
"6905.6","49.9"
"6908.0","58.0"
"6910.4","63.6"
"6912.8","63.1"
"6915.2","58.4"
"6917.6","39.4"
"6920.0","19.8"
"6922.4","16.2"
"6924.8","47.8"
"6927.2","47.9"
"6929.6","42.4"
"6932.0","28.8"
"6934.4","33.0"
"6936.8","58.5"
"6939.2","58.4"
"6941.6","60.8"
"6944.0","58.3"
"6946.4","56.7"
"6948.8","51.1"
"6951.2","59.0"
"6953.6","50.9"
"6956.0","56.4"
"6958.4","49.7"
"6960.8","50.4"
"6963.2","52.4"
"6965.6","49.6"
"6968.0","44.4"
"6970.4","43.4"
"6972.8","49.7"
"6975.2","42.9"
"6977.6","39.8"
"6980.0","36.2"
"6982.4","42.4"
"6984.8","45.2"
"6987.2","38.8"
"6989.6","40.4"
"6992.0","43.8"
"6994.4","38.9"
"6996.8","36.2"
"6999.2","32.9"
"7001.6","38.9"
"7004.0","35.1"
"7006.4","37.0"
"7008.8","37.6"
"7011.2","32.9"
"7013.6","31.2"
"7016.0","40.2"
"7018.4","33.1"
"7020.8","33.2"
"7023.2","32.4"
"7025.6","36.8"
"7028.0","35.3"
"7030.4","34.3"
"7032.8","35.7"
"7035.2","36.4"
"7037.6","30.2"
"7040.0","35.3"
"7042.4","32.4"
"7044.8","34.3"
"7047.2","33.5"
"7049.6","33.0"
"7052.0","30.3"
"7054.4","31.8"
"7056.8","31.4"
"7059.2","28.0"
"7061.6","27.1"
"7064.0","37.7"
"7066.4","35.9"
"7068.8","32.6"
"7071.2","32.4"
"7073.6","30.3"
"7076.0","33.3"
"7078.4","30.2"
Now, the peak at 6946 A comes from C IV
